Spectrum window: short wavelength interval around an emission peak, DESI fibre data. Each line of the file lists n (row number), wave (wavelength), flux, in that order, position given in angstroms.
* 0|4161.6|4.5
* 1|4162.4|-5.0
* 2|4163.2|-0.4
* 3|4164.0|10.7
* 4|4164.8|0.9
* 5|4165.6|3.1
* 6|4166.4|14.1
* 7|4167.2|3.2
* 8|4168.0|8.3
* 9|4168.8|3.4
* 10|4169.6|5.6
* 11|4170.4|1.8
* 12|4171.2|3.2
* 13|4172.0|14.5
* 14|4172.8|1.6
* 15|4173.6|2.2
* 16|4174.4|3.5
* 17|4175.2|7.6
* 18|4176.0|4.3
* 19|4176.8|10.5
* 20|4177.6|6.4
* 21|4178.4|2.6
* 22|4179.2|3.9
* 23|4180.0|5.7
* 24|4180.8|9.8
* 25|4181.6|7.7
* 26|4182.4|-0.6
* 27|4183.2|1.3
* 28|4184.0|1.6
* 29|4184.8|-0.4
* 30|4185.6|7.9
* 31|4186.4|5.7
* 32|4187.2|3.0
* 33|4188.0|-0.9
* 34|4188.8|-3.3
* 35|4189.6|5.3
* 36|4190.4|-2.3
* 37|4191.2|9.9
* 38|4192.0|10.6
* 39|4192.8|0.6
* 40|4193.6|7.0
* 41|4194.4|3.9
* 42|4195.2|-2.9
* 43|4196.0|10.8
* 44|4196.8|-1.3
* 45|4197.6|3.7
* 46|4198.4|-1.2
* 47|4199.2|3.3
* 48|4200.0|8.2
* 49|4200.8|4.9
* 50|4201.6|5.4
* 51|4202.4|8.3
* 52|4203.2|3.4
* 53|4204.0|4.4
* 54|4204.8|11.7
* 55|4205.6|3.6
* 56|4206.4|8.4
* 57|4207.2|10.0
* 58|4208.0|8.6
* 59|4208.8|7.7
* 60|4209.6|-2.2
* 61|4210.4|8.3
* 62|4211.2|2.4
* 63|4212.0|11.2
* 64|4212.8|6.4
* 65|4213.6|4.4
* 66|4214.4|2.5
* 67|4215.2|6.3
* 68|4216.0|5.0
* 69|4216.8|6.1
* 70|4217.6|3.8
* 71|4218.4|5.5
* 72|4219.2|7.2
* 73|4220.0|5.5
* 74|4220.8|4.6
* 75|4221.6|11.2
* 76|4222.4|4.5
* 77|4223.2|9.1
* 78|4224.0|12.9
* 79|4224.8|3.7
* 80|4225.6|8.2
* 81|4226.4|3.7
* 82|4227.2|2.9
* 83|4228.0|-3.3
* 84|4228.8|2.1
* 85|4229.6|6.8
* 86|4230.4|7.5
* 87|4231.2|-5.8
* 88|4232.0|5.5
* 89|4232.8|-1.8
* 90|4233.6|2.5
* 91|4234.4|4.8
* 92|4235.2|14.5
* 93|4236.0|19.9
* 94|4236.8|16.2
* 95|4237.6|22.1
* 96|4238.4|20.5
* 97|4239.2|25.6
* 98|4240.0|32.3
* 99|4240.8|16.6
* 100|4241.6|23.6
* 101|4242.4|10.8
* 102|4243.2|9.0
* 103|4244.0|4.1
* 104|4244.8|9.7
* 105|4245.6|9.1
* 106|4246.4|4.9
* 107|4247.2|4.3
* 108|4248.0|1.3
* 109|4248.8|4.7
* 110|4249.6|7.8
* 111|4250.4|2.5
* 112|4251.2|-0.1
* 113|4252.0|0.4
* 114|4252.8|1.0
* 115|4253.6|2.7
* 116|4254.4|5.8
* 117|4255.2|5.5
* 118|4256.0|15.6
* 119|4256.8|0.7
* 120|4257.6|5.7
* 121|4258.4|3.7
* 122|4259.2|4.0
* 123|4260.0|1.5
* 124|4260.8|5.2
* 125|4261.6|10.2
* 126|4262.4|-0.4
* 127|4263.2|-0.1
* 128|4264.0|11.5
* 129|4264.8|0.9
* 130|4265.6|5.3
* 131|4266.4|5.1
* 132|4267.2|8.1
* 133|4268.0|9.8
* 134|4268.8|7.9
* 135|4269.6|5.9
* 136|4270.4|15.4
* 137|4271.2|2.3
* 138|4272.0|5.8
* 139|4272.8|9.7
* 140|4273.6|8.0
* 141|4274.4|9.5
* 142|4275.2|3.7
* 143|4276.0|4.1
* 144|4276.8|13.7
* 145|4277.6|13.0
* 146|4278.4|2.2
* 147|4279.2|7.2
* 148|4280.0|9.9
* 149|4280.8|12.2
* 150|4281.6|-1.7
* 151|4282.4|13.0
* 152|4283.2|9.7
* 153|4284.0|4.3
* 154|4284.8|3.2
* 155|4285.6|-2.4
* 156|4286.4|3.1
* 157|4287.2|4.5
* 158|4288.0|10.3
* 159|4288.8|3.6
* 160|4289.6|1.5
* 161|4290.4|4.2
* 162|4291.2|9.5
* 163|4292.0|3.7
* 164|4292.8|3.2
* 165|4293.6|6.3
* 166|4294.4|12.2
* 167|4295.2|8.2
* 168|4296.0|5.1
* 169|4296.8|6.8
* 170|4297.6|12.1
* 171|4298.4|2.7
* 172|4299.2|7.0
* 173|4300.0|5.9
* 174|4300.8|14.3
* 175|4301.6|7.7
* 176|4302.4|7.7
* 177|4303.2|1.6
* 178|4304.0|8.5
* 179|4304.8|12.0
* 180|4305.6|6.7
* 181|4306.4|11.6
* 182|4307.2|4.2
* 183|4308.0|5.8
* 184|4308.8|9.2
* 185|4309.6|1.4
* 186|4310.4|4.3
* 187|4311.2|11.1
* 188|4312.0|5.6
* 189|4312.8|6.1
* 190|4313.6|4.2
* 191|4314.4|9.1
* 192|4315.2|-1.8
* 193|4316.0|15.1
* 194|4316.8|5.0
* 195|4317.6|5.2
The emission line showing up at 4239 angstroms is [O II]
